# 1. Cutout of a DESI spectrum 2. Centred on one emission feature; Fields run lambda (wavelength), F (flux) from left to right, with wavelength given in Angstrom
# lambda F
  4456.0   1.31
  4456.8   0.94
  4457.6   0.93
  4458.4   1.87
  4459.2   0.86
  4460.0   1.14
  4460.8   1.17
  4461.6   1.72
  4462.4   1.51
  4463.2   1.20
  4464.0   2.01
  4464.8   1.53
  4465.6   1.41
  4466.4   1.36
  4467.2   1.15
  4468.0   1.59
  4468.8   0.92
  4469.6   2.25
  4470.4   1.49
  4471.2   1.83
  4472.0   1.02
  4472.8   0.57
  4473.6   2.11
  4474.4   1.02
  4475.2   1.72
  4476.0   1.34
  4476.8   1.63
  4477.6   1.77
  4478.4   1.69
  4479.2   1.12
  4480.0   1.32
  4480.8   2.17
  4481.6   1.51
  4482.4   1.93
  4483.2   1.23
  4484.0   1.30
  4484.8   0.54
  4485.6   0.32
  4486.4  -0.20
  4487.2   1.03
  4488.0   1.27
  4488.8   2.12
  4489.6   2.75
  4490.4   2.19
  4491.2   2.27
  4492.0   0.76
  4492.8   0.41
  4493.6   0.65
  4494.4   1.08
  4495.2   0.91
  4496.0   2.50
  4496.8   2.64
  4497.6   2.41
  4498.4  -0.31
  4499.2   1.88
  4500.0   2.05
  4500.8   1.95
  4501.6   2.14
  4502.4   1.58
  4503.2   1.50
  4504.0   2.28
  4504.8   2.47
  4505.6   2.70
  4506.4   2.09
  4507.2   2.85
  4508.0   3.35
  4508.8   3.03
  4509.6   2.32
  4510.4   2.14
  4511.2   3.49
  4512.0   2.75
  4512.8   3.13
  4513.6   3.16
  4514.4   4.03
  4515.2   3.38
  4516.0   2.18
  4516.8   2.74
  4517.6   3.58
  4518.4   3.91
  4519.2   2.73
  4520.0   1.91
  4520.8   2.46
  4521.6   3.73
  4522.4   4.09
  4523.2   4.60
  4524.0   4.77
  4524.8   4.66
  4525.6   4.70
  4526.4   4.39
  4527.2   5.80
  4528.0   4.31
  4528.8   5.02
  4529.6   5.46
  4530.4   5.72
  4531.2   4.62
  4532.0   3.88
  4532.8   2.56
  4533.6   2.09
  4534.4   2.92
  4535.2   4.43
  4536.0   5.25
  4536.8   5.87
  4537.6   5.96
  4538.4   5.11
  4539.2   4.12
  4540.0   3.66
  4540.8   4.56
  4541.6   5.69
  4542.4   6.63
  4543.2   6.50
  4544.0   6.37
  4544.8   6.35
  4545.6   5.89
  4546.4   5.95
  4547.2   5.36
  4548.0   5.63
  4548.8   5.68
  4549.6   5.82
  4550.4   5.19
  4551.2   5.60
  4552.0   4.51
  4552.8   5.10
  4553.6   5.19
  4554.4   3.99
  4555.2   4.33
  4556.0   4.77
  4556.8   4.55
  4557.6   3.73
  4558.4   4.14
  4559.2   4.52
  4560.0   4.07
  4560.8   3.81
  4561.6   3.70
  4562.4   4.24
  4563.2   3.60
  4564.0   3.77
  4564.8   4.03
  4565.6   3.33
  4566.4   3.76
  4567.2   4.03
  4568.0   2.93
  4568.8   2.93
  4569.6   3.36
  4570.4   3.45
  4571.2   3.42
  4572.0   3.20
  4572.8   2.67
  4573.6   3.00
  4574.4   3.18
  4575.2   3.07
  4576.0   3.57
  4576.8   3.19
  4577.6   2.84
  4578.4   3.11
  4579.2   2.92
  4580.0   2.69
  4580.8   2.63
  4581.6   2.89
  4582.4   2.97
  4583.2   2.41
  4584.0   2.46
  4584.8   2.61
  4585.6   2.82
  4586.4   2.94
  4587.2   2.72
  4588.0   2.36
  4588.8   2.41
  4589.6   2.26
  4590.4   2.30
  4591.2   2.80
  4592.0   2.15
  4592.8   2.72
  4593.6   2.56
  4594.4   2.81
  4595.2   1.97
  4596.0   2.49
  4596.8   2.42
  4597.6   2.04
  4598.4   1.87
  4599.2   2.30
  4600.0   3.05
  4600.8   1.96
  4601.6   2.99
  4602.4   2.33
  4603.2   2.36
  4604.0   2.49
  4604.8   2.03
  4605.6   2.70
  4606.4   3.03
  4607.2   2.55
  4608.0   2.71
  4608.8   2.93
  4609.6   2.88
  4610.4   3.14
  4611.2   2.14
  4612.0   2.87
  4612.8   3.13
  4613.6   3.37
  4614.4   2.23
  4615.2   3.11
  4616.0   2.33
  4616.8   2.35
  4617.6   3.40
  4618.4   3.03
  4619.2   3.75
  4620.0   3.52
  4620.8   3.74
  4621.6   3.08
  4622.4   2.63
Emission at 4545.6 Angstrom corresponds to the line Lyman alpha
